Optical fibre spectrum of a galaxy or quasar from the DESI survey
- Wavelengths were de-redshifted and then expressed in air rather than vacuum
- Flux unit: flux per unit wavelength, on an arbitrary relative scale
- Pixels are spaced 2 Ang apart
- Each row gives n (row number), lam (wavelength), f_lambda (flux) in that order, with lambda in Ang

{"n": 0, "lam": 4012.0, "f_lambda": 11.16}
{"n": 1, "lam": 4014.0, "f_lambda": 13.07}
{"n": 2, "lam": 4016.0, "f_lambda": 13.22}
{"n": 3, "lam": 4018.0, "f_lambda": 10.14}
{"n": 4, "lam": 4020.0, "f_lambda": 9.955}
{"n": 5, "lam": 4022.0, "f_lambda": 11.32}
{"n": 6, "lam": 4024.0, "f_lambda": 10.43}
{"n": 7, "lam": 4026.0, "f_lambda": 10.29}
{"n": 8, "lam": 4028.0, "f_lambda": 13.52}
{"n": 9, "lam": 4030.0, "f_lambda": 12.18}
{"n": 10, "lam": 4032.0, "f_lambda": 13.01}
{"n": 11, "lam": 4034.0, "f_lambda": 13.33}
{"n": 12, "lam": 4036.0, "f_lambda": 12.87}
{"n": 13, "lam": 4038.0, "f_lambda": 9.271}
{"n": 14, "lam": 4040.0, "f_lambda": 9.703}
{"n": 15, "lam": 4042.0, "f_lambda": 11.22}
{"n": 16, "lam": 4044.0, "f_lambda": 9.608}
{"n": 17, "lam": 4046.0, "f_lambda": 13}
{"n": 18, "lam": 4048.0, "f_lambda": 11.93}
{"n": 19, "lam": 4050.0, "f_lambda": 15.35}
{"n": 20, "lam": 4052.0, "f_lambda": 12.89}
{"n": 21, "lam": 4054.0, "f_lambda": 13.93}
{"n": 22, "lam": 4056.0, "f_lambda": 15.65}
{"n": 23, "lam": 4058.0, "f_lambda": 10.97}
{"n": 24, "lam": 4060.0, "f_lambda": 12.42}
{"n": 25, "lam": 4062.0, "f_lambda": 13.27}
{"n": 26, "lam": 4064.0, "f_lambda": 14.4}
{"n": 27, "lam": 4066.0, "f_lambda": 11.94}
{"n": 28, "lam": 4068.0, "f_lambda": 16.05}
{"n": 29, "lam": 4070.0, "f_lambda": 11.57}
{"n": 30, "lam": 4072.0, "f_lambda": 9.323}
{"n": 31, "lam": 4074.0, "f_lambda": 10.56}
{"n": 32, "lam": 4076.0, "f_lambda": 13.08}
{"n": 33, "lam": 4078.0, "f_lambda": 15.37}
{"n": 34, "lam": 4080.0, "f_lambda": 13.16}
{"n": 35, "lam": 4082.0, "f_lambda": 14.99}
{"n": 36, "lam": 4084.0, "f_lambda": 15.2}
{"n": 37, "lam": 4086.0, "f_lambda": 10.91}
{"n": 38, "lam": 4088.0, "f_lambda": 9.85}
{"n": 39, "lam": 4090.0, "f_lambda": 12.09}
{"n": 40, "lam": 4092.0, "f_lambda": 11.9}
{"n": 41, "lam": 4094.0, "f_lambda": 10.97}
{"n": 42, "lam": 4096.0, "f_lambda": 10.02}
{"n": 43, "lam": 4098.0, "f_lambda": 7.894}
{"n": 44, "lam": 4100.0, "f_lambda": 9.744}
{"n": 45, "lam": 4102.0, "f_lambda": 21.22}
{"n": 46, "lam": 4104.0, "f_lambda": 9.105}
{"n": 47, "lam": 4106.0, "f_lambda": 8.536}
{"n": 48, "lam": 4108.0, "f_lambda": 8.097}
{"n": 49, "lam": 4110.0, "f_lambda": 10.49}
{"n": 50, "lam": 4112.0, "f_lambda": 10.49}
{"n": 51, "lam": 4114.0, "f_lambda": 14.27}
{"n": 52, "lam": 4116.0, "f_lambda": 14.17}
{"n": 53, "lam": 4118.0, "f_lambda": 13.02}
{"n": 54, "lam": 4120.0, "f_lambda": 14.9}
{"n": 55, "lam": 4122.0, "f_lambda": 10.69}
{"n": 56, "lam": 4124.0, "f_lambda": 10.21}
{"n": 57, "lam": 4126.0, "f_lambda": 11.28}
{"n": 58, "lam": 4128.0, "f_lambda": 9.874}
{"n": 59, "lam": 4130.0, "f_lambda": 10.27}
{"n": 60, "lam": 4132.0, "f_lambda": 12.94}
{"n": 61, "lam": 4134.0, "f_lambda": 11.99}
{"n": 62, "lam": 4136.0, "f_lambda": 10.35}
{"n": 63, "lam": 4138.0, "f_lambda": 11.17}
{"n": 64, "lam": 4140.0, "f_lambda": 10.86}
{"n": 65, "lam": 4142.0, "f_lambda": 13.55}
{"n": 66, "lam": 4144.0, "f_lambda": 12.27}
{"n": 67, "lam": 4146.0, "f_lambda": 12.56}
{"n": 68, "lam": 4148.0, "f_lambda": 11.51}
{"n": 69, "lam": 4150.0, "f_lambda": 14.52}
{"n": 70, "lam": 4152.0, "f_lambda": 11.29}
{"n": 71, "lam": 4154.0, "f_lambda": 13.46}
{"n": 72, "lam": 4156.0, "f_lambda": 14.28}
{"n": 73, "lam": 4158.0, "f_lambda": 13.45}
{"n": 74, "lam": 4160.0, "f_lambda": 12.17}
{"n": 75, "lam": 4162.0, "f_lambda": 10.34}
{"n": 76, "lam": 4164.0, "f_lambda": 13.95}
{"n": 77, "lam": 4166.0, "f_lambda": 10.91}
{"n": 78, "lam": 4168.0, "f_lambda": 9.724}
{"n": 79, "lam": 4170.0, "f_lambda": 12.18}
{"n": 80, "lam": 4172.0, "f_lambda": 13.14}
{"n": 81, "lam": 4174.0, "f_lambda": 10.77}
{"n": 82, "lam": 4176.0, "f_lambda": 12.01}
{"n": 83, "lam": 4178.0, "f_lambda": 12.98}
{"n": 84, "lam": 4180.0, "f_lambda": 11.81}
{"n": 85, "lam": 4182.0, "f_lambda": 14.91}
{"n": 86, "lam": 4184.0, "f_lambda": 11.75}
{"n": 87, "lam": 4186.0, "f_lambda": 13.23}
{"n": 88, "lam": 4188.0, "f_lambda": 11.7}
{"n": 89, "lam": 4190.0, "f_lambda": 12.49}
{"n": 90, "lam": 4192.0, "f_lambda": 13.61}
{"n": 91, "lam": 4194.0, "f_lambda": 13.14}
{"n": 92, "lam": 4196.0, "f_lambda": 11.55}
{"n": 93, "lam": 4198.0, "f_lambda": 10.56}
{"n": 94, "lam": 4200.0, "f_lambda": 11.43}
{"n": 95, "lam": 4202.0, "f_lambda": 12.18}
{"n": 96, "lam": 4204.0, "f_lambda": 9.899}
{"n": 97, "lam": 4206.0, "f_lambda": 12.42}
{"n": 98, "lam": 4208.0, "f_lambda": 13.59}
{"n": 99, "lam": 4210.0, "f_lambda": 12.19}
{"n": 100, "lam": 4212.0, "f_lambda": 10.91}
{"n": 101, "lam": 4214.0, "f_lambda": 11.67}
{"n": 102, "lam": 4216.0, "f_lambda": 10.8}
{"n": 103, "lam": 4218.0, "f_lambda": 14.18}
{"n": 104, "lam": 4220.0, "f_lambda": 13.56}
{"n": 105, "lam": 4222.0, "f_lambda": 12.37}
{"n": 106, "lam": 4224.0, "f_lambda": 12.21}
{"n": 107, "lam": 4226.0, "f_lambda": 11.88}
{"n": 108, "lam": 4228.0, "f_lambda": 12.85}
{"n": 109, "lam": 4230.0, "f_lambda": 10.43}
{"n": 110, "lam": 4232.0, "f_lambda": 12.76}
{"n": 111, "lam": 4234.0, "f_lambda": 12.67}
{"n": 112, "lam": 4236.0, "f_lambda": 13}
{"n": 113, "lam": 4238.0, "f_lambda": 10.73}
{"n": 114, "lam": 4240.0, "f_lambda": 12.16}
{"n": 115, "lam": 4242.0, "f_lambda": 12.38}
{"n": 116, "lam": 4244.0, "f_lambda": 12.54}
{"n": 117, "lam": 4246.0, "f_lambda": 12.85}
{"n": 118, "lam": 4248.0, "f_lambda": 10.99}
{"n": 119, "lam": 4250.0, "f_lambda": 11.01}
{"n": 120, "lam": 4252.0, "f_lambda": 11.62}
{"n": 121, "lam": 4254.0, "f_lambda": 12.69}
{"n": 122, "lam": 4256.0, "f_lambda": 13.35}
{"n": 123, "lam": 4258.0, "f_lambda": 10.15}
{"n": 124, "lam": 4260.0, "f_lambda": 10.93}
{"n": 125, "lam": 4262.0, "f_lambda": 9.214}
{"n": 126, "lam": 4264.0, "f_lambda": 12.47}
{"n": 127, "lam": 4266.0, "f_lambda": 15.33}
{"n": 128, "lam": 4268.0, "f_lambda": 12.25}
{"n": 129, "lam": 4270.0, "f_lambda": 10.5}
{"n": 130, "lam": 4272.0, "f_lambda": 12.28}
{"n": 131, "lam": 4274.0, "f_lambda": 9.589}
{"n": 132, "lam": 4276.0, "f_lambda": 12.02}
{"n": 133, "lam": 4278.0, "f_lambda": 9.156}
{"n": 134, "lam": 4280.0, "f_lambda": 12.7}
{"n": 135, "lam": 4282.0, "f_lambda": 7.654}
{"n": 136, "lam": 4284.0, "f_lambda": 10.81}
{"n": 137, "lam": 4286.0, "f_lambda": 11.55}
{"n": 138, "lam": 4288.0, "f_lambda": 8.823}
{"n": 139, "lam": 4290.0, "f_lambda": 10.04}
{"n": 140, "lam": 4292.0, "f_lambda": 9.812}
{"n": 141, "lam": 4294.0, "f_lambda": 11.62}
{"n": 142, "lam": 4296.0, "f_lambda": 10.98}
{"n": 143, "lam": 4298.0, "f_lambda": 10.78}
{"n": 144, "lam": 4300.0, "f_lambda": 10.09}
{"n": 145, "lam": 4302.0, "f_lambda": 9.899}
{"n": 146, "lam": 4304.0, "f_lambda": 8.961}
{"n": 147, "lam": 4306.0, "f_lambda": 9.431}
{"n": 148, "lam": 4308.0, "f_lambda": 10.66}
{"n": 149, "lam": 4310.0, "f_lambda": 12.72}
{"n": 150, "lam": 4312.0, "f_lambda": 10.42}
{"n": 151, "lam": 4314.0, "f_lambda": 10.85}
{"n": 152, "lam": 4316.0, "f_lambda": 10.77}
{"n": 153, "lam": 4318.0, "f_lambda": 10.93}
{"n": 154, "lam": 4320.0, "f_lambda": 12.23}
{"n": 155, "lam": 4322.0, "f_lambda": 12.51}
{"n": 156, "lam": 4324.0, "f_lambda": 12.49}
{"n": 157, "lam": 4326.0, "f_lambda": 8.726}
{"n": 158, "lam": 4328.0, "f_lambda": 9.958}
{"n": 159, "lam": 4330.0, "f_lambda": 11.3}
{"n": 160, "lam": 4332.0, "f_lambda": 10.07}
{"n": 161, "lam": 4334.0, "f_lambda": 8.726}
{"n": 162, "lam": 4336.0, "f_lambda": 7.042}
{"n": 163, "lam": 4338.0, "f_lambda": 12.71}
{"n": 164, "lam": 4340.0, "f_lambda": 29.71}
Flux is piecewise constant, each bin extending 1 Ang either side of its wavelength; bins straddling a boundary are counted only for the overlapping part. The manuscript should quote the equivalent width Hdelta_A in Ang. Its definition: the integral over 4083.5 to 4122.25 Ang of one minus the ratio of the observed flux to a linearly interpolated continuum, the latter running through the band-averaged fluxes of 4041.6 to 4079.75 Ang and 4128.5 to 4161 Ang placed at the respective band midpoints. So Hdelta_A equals 2.7 Ang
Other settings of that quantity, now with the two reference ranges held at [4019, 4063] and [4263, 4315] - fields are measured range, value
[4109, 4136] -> -0.4 Ang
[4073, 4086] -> -1.8 Ang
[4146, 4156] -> -1.1 Ang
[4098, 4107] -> 0.1 Ang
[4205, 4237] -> -3.4 Ang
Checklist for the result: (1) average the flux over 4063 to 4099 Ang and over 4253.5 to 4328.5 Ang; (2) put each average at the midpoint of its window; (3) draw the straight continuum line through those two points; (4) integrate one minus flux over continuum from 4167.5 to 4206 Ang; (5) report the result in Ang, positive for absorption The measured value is -1.8 Ang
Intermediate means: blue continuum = 12.2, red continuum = 10.9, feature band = 12.1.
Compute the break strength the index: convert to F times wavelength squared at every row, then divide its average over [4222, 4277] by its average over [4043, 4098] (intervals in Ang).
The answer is 1.04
